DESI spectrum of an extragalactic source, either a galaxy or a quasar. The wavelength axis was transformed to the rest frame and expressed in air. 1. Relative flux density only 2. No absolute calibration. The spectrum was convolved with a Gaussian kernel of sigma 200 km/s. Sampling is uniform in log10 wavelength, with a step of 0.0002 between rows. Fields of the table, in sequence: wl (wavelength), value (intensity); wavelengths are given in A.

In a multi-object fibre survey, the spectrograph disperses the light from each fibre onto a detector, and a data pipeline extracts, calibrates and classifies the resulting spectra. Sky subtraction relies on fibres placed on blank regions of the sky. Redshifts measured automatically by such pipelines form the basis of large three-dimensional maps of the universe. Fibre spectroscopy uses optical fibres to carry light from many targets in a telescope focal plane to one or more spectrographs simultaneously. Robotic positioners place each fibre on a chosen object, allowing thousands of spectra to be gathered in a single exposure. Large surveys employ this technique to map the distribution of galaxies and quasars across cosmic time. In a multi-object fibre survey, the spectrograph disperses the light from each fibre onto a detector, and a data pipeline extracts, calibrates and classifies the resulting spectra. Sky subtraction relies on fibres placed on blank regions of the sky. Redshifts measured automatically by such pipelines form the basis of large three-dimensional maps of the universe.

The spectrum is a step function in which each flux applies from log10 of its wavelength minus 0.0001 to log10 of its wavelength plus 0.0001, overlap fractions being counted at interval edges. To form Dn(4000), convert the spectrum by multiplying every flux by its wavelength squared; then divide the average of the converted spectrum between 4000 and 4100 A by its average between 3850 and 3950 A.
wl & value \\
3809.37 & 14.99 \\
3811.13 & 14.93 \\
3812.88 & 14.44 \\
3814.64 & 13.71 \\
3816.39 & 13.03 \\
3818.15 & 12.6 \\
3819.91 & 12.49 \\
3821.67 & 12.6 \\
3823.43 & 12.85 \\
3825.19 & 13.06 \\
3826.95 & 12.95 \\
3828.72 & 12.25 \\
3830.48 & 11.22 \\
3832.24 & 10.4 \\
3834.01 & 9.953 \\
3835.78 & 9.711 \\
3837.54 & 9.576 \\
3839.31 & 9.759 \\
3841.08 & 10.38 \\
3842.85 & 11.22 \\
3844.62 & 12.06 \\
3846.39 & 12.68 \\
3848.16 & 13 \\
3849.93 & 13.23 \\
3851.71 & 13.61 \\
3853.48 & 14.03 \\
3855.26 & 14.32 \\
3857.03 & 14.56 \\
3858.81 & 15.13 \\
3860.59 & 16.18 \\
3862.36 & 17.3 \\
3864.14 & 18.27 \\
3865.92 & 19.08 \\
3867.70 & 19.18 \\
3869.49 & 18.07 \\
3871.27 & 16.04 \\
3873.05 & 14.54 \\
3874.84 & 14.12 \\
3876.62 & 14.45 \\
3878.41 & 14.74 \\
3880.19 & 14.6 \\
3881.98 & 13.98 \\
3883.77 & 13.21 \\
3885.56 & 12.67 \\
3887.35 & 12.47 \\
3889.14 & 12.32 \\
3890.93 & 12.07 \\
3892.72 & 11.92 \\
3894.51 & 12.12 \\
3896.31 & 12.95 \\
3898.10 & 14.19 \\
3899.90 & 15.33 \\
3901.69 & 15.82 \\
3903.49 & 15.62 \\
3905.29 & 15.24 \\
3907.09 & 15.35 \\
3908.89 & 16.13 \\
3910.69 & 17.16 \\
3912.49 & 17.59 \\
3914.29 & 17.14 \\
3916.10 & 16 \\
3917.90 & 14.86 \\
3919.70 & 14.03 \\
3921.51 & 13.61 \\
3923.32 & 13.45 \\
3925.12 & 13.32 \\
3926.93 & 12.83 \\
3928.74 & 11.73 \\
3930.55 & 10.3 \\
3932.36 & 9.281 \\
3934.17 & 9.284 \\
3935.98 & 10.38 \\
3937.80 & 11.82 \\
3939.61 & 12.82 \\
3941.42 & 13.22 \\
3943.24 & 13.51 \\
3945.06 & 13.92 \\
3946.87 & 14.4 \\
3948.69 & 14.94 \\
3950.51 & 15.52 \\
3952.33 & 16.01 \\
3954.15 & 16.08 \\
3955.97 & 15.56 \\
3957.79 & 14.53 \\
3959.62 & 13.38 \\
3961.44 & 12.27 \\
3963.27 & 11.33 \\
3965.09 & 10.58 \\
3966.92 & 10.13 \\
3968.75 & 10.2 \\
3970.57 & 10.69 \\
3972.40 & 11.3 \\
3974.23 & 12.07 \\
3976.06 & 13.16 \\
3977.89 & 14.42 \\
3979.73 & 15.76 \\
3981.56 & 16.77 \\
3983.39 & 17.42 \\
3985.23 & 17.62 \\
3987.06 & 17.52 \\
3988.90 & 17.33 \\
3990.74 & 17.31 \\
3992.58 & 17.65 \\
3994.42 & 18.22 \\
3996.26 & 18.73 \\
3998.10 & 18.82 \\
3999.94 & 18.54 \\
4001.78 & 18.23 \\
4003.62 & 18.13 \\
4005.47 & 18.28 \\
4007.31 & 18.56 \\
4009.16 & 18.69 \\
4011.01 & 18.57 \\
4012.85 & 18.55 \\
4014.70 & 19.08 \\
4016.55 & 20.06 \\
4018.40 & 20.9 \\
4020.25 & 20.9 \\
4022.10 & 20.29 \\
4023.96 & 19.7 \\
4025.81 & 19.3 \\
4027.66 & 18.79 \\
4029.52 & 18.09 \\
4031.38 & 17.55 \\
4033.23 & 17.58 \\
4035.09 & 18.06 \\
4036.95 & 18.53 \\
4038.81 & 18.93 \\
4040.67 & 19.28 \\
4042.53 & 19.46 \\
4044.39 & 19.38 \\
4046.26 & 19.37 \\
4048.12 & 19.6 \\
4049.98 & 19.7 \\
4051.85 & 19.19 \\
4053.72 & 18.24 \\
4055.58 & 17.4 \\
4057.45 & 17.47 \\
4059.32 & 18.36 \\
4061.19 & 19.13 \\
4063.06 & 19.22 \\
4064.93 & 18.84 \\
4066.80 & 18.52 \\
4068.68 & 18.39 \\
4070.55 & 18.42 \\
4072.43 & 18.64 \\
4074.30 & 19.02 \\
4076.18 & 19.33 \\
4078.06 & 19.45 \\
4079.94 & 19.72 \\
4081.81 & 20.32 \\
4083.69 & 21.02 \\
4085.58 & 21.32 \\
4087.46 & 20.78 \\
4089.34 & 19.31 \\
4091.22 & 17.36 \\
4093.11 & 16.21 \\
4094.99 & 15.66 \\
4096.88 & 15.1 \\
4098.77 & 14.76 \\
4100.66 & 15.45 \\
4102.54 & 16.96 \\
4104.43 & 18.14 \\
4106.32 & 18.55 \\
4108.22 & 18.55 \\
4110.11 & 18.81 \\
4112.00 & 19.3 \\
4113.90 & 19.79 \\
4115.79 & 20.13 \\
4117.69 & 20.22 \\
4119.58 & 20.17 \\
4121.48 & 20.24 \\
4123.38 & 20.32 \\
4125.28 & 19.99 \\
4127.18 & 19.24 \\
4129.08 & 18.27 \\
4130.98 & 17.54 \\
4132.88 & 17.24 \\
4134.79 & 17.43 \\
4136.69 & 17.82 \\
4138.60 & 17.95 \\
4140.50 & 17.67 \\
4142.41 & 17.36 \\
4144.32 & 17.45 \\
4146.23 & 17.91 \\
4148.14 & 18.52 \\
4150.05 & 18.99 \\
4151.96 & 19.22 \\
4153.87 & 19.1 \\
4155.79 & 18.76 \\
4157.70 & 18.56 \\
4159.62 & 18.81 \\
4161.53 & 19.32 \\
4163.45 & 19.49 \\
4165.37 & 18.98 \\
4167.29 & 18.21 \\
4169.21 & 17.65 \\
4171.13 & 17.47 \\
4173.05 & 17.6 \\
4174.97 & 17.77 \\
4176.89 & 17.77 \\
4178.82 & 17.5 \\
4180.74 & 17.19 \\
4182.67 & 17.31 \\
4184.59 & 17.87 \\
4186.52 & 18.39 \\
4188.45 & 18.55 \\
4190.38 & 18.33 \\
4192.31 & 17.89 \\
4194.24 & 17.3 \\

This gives 1.4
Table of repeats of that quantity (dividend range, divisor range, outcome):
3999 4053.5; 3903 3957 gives 1.42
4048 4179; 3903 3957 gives 1.45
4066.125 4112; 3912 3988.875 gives 1.44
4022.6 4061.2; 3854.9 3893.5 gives 1.36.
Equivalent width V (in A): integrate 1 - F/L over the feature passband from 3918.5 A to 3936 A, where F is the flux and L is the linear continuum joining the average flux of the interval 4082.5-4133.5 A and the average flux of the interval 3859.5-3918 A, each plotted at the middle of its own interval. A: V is 4.24 A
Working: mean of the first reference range 15.2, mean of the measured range 11.9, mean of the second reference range 18.6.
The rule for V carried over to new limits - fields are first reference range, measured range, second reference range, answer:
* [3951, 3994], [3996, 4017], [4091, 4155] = -4.7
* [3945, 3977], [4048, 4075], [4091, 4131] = -3.4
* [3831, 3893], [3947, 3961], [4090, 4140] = 0.3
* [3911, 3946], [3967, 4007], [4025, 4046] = 0.5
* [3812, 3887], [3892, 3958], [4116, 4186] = 3.6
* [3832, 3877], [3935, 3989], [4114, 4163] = 6.9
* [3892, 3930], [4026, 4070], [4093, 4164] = -4.5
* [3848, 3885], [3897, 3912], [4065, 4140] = 0.2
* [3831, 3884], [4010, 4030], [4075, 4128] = -2.7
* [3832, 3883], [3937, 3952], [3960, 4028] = 1.7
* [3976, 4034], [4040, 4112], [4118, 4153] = -0.6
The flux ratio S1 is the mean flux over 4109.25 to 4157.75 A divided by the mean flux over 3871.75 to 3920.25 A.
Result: 1.30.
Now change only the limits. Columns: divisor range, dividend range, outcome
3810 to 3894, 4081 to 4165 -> 1.37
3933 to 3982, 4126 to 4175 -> 1.40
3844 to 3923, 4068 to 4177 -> 1.25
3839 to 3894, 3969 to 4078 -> 1.27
